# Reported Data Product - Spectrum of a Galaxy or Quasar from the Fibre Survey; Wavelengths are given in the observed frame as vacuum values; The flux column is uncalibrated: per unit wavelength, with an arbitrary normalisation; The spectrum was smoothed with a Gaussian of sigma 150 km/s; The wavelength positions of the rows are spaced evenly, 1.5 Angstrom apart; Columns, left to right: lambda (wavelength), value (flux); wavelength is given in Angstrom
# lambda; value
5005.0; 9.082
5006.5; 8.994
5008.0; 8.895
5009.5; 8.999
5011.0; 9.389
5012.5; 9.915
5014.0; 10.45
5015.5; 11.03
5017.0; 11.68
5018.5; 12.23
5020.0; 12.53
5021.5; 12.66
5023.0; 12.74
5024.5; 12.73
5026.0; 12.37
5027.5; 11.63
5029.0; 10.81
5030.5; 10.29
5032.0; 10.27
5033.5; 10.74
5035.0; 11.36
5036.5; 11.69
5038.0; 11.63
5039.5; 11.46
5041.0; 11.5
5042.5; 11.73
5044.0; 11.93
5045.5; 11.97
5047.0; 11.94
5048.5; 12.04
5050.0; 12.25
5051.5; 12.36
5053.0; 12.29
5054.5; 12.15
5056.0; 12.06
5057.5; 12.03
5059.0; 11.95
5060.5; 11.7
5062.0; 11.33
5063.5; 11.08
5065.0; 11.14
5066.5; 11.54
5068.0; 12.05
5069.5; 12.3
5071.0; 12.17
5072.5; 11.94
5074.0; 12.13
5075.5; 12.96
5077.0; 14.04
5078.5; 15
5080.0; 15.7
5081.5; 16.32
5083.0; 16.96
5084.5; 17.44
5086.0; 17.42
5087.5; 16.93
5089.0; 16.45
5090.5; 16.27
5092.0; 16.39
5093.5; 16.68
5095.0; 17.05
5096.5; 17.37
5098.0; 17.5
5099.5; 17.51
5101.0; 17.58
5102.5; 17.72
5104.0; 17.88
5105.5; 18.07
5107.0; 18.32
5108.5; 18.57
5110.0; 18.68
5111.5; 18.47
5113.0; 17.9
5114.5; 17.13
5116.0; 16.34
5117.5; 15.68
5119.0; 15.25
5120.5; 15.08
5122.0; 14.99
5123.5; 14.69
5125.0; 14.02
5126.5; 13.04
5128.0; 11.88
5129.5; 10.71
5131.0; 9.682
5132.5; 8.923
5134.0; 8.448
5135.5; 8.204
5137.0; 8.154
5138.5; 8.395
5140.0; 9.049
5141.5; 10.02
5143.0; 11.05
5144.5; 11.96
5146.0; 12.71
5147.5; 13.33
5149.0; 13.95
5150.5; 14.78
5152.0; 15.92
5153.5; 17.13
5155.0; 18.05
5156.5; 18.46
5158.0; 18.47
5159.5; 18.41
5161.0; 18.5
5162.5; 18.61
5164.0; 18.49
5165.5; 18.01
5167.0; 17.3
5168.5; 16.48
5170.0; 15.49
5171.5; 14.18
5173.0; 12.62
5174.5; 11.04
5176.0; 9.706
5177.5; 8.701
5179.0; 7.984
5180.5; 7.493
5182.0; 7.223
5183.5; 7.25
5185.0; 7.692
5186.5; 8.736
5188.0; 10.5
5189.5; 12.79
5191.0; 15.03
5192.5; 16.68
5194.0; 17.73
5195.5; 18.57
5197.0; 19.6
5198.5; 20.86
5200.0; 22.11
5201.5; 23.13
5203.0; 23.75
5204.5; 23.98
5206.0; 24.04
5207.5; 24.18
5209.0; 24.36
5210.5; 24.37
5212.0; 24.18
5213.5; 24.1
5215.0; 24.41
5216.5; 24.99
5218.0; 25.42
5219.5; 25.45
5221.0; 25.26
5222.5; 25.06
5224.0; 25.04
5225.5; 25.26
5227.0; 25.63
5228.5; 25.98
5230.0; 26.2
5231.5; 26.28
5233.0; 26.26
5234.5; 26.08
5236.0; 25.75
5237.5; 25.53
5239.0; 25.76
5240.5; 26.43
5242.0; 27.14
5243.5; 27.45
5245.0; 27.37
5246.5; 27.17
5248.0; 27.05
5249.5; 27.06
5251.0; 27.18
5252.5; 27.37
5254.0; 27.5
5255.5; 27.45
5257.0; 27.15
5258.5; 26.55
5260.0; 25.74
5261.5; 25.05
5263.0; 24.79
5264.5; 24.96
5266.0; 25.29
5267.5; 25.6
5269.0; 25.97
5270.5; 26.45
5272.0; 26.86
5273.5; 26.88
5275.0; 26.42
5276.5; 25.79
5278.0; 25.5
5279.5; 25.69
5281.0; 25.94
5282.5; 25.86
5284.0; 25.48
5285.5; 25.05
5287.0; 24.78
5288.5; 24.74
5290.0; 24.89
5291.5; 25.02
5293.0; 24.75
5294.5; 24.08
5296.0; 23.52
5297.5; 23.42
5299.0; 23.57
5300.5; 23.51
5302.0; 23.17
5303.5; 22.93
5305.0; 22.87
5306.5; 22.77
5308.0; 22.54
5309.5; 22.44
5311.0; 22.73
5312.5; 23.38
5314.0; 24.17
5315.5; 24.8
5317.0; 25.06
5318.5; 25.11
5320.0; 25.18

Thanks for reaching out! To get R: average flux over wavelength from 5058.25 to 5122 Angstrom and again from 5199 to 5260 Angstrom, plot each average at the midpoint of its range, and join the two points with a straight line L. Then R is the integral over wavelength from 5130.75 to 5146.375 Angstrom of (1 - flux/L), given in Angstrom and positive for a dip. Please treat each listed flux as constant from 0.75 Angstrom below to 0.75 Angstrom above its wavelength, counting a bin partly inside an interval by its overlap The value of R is 7.73 Angstrom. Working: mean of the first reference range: 15.5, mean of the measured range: 9.62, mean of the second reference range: 25.6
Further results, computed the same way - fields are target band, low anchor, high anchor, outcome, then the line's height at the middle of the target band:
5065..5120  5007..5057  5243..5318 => -4.2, 14.8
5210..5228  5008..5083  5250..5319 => -2.9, 21.4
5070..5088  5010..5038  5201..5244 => 0.4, 15.2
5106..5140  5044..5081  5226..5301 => 5.3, 16.4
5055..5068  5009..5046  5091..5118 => 2.2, 14.1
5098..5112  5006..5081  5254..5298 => -2.4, 15.4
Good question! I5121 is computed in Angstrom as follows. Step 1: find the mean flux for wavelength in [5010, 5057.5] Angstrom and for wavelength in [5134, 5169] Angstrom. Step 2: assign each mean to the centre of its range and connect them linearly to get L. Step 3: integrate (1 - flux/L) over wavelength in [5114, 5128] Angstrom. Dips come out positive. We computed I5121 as -1.3 Angstrom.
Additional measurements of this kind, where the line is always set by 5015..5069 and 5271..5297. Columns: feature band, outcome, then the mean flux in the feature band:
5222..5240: -2.7 Angstrom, 25.8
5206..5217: -1.6 Angstrom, 24.3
